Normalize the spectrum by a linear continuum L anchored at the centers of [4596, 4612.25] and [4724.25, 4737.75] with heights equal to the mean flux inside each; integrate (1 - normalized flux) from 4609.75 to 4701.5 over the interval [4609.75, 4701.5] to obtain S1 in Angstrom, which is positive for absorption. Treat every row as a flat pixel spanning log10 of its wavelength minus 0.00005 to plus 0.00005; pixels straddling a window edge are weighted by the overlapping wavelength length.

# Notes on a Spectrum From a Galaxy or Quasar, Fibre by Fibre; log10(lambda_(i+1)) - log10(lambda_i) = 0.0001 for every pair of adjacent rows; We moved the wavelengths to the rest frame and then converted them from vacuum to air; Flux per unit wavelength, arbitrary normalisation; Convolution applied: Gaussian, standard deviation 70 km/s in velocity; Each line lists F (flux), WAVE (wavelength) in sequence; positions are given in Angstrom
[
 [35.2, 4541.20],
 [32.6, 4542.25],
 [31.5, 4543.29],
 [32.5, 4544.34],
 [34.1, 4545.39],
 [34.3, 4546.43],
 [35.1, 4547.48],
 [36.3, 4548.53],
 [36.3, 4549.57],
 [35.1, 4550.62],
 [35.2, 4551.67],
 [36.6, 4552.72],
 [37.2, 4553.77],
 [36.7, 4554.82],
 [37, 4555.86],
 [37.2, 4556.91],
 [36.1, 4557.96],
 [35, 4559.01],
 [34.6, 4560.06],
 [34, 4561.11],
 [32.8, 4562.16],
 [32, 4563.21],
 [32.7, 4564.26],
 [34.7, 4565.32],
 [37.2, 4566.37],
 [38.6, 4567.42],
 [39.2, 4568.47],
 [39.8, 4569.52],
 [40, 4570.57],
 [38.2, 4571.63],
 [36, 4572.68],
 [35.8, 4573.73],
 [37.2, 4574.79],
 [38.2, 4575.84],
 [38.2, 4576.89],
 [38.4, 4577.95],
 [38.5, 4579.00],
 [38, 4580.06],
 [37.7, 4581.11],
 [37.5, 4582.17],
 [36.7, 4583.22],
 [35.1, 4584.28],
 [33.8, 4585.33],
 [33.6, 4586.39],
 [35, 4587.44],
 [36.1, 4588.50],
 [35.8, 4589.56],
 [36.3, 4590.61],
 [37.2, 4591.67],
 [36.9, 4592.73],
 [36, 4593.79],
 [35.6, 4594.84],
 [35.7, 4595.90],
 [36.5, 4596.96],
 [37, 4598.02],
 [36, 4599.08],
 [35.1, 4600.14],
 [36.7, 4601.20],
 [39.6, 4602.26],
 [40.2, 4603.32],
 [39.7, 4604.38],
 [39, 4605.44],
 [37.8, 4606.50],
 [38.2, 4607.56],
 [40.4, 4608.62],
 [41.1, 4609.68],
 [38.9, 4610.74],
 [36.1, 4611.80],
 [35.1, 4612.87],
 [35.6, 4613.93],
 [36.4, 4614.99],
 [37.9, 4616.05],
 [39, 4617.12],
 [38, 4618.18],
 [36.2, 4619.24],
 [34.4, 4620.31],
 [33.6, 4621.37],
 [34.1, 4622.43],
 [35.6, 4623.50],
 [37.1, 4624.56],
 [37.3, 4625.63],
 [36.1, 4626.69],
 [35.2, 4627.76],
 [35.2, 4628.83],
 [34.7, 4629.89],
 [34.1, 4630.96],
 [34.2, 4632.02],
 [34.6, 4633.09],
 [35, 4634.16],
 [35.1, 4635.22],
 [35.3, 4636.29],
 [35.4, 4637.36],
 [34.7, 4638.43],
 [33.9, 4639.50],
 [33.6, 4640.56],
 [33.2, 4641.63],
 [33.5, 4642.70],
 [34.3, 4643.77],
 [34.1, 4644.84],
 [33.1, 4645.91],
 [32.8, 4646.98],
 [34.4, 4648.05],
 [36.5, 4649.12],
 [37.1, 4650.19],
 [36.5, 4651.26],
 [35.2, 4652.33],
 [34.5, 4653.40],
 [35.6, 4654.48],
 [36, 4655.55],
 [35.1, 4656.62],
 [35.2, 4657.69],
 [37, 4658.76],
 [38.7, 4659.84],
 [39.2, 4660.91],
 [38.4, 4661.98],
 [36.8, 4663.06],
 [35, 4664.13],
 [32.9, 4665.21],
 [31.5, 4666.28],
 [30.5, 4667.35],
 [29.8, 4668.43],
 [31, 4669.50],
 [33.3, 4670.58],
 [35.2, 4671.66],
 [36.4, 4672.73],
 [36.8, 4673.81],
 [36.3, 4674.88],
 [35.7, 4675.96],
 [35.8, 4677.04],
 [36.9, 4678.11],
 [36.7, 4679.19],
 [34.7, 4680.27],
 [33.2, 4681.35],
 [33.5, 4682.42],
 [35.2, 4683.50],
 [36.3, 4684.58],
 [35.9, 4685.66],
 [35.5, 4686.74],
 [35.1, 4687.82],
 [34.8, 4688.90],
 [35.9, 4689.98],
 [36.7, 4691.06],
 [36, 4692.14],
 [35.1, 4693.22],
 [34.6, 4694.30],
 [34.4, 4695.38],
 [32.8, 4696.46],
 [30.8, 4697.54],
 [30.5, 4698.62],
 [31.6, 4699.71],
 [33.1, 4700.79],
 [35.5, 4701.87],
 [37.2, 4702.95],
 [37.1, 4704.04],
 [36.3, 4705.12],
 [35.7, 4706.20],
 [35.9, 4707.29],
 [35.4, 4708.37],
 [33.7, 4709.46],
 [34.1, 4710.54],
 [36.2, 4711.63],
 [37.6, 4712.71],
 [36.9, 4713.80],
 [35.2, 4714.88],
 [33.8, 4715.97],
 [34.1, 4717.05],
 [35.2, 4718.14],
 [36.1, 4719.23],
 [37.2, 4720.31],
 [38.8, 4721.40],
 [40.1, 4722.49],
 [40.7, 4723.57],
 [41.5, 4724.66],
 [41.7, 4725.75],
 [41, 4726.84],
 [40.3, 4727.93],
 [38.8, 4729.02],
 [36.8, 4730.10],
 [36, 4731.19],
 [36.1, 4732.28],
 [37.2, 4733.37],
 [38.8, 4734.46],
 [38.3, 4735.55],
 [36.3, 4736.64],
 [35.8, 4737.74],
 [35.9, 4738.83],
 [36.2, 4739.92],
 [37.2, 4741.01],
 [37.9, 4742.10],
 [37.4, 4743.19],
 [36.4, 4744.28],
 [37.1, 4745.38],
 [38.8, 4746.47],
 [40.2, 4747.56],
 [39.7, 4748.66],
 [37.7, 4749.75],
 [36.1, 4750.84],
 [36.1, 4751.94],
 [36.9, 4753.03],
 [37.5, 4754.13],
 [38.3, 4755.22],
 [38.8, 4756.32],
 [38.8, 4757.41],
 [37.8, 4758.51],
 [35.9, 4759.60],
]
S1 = 7.6 Angstrom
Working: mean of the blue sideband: 38.1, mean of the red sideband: 38.4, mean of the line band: 35.1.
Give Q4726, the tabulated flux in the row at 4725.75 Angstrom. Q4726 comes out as 41.7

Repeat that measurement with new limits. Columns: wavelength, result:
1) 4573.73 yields 35.8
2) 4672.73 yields 36.4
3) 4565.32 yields 34.7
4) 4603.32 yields 40.2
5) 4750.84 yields 36.1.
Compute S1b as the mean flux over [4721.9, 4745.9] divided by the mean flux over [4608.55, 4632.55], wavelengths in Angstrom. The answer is 1.0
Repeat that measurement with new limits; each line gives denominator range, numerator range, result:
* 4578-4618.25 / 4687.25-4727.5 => 0.97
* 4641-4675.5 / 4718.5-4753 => 1.09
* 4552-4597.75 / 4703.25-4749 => 1.02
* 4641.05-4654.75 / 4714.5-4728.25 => 1.10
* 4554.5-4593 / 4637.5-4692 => 0.96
